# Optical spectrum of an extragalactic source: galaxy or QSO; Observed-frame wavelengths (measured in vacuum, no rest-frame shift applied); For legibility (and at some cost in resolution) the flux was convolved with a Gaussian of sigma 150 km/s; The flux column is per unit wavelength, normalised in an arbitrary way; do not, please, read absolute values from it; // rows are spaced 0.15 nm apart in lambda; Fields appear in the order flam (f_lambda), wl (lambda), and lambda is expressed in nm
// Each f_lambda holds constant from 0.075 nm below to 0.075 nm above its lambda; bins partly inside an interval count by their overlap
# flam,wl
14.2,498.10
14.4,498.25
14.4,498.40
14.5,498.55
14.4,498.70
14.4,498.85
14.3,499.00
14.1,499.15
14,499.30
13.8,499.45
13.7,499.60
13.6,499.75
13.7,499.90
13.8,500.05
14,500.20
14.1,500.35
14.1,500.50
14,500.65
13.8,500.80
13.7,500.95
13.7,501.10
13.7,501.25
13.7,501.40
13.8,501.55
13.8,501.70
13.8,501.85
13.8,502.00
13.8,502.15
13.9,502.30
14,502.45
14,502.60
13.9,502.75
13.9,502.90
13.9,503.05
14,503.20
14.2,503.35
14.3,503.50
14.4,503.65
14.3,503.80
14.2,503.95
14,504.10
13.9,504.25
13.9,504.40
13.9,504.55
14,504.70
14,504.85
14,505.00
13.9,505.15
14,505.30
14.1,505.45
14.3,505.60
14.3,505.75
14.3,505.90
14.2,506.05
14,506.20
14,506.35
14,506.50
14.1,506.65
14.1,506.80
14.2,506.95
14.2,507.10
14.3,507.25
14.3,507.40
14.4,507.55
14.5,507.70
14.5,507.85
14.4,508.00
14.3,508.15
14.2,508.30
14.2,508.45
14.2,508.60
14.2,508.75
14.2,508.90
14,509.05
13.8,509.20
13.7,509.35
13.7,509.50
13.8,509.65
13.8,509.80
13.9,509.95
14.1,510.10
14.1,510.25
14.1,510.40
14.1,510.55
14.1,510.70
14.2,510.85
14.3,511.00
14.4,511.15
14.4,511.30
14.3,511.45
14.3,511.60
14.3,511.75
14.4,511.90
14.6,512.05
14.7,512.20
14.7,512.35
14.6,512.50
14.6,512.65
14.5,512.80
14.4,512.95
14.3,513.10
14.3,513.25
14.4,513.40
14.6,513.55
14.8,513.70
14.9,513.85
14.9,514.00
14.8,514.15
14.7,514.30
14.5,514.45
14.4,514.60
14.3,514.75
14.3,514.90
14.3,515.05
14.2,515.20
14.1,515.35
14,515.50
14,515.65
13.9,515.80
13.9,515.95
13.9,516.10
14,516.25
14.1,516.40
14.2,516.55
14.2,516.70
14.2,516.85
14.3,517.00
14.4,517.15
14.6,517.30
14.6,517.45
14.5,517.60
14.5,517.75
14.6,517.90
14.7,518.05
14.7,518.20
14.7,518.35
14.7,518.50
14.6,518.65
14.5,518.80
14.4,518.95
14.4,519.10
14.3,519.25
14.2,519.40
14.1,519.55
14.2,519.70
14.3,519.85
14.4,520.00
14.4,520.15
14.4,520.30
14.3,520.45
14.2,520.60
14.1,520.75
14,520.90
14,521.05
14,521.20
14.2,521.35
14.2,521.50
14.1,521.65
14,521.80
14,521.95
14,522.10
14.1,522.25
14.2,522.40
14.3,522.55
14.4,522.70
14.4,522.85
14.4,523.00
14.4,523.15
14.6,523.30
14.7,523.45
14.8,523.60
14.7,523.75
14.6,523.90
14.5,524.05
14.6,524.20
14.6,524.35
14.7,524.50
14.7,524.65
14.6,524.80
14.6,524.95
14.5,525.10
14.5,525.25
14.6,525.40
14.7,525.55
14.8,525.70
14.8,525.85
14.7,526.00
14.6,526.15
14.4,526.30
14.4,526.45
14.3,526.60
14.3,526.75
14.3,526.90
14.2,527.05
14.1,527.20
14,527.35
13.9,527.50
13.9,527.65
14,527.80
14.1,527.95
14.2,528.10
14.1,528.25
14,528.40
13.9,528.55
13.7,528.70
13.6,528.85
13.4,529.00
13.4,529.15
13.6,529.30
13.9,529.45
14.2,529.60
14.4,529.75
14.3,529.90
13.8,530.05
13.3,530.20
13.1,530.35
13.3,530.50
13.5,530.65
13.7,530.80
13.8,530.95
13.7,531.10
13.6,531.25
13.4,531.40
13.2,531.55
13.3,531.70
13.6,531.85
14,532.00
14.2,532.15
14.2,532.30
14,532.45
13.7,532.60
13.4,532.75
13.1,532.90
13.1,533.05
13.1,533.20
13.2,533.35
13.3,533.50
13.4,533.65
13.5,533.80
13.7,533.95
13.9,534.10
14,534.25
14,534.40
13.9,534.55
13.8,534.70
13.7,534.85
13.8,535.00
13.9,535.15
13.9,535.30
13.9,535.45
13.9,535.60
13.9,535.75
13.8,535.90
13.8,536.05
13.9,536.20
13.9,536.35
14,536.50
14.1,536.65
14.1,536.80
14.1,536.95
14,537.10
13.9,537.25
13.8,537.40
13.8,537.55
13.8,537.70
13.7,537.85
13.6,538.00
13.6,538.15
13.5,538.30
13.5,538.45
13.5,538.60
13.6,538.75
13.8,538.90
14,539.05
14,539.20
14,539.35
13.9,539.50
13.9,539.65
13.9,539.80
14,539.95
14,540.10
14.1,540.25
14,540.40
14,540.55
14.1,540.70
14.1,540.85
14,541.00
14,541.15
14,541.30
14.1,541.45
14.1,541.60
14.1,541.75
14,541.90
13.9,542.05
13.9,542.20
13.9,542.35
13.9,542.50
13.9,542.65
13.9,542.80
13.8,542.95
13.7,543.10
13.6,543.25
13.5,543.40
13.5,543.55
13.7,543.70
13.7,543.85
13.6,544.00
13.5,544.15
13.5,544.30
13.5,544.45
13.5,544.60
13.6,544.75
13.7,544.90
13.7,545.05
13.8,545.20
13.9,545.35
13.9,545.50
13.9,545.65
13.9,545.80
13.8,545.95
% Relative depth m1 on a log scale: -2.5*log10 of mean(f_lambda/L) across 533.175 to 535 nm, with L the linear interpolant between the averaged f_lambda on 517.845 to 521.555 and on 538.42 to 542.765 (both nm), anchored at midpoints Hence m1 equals 0.03 mag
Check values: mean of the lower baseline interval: 14.3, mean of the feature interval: 13.6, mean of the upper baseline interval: 13.9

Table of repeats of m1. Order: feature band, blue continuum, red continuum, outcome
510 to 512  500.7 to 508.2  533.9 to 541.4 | -0.02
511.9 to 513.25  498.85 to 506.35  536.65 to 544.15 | -0.04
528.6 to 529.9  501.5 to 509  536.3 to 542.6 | 0.01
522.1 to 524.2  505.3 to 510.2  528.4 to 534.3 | -0.05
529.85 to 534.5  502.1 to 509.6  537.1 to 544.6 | 0.02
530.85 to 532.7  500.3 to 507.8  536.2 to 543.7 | 0.02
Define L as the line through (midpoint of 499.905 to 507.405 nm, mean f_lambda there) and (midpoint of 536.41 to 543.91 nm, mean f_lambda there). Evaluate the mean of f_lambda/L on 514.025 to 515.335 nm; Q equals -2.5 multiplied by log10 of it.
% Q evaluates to -0.04 mag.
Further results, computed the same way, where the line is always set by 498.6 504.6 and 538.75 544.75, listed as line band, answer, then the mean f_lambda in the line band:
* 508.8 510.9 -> -0.003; 14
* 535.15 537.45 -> -0.005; 13.9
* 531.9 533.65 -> 0.025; 13.6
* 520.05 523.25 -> -0.023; 14.2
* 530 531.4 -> 0.029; 13.5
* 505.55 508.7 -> -0.022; 14.2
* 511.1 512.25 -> -0.037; 14.4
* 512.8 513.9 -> -0.045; 14.5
